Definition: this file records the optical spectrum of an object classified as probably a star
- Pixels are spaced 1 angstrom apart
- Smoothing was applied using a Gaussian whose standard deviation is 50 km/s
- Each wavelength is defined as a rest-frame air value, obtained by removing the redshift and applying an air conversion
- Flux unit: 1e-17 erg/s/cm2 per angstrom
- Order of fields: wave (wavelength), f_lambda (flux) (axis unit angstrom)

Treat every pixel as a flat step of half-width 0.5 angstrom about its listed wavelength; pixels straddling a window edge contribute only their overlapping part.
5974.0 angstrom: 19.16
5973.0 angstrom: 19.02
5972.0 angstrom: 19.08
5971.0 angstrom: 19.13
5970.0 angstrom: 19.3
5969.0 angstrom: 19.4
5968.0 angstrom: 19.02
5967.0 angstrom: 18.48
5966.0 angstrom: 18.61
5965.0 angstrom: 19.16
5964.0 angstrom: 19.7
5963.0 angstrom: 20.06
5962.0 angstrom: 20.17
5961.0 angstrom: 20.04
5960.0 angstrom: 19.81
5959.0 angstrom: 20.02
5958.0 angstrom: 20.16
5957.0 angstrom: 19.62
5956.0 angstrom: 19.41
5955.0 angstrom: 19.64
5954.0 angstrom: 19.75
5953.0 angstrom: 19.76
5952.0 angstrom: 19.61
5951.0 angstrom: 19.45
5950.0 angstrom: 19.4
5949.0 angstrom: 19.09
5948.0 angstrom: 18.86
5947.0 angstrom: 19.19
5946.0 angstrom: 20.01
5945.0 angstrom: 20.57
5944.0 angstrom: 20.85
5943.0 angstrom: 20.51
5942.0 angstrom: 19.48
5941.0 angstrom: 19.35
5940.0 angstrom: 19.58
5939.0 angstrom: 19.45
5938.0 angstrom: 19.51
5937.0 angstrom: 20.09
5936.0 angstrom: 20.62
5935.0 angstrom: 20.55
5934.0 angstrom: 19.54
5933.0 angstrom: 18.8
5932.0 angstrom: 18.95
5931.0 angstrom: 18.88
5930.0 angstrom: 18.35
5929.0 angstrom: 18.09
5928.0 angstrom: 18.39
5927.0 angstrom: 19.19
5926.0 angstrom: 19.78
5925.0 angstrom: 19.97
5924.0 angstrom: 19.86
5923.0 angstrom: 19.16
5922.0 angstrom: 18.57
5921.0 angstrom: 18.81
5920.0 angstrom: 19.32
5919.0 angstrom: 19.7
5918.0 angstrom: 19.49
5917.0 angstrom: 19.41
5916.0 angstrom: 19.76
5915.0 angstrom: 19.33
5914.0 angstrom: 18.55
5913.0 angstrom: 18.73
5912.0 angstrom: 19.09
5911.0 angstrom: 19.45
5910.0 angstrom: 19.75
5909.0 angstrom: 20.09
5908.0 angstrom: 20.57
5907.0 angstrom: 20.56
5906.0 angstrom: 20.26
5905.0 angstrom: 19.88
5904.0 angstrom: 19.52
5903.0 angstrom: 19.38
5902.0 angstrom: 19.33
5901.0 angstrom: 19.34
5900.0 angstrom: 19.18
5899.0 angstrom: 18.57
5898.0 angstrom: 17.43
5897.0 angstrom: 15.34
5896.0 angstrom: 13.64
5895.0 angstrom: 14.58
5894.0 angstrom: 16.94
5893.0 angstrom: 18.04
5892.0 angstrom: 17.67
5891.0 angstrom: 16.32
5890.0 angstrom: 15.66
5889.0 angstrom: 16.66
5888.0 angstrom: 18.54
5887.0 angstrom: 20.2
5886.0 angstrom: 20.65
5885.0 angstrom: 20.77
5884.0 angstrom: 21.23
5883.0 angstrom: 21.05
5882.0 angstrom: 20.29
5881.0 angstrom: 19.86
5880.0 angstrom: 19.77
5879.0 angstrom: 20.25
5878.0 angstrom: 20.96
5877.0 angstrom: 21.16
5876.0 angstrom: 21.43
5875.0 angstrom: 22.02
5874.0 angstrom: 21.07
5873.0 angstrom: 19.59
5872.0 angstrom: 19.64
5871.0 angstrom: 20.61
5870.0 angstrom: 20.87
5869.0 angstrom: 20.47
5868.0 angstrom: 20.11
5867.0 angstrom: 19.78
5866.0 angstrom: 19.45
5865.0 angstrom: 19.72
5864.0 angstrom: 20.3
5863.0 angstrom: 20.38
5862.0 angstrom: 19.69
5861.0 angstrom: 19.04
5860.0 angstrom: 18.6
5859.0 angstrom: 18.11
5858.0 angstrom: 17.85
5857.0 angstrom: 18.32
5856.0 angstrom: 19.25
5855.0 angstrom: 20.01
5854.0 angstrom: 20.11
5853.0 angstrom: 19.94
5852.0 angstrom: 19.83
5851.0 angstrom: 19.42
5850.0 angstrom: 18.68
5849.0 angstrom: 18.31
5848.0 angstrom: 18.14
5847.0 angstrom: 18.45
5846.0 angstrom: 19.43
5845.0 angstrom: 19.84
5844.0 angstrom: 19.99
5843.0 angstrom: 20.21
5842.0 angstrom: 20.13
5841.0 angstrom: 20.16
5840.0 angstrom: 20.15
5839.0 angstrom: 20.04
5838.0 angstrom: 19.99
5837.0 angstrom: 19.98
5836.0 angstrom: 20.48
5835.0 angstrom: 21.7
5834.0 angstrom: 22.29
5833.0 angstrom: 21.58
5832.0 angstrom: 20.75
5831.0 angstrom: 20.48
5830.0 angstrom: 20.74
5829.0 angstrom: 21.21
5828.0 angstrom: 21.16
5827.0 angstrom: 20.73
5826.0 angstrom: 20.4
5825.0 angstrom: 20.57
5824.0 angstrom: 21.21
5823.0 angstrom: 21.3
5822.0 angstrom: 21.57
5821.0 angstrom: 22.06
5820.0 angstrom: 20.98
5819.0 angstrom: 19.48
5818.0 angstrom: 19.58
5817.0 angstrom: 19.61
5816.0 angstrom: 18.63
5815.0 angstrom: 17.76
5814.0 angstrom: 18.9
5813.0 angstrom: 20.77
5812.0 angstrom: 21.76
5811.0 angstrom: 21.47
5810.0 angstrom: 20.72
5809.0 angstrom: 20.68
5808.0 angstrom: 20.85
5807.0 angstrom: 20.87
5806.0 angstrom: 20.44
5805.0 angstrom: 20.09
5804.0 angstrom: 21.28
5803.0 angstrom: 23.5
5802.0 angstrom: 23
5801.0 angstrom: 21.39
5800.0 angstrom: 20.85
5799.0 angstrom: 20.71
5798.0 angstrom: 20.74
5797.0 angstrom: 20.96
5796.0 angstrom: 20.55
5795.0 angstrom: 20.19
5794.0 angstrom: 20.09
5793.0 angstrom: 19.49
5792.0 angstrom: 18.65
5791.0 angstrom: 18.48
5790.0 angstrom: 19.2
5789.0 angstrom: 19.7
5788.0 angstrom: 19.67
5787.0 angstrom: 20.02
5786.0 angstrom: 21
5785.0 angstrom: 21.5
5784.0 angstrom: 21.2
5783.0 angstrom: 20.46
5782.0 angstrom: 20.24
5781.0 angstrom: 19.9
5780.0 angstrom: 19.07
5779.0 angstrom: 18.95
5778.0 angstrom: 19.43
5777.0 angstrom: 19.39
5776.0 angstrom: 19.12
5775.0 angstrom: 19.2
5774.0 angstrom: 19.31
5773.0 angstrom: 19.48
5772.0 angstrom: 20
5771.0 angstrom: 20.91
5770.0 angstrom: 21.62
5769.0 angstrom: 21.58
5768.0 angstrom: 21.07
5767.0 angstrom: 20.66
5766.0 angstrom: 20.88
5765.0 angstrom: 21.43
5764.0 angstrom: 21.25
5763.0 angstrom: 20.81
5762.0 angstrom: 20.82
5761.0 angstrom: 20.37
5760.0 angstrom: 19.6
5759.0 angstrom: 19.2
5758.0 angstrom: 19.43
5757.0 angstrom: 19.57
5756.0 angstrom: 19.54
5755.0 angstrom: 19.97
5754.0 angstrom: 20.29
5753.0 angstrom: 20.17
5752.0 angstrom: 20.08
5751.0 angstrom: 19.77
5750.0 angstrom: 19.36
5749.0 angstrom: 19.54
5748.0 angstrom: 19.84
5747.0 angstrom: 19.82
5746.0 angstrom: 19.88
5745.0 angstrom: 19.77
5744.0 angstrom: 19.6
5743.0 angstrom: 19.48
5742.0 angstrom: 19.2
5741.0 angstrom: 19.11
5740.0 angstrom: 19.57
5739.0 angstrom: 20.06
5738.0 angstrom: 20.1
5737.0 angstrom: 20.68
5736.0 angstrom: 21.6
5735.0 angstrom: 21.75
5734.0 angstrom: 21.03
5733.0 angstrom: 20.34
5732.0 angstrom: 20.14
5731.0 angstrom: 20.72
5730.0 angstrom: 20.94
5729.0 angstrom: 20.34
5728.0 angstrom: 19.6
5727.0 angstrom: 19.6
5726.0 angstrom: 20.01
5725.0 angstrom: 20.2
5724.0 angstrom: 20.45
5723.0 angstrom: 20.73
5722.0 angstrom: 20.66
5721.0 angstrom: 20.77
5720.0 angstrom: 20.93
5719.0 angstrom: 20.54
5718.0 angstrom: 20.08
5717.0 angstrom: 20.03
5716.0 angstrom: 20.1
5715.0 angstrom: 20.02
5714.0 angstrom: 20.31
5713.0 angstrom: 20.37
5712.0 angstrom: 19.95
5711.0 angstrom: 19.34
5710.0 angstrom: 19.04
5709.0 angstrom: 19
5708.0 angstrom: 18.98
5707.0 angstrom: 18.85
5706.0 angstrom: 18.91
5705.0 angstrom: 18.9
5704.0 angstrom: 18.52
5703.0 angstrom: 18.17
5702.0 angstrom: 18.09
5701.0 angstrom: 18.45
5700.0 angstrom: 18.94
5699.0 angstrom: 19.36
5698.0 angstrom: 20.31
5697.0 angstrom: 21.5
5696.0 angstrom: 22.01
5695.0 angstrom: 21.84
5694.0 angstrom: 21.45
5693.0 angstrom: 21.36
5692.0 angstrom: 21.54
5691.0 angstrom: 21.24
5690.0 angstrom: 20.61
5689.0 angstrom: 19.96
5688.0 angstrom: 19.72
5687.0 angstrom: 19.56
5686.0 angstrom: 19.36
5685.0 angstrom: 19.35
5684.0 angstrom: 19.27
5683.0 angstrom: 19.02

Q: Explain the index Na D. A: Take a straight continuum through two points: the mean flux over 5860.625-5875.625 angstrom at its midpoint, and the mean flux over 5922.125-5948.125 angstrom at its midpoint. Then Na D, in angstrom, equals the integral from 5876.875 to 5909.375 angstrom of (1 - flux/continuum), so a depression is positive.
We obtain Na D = 1.8 angstrom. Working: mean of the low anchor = 20.2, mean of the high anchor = 19.5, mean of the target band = 18.9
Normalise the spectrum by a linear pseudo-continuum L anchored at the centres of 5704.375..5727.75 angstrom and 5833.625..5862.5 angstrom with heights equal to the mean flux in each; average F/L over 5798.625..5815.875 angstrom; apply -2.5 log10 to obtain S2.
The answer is -0.062 mag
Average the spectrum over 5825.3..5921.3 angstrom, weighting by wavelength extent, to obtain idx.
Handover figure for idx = 19.5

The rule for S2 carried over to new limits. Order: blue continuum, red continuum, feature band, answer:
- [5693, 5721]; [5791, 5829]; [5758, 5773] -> -0.02 mag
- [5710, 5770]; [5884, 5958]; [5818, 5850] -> -0.04 mag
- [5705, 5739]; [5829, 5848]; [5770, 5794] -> 0.02 mag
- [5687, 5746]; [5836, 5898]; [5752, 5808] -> -0.03 mag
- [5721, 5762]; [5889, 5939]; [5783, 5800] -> -0.03 mag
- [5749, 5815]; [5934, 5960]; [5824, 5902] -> 0.03 mag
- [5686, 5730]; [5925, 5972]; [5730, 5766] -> -0.01 mag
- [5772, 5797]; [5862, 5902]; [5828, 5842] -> -0.07 mag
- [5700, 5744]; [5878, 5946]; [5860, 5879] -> -0.05 mag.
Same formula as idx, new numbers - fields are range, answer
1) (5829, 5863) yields 19.8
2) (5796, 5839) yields 20.8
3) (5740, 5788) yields 20.1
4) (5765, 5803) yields 20.3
